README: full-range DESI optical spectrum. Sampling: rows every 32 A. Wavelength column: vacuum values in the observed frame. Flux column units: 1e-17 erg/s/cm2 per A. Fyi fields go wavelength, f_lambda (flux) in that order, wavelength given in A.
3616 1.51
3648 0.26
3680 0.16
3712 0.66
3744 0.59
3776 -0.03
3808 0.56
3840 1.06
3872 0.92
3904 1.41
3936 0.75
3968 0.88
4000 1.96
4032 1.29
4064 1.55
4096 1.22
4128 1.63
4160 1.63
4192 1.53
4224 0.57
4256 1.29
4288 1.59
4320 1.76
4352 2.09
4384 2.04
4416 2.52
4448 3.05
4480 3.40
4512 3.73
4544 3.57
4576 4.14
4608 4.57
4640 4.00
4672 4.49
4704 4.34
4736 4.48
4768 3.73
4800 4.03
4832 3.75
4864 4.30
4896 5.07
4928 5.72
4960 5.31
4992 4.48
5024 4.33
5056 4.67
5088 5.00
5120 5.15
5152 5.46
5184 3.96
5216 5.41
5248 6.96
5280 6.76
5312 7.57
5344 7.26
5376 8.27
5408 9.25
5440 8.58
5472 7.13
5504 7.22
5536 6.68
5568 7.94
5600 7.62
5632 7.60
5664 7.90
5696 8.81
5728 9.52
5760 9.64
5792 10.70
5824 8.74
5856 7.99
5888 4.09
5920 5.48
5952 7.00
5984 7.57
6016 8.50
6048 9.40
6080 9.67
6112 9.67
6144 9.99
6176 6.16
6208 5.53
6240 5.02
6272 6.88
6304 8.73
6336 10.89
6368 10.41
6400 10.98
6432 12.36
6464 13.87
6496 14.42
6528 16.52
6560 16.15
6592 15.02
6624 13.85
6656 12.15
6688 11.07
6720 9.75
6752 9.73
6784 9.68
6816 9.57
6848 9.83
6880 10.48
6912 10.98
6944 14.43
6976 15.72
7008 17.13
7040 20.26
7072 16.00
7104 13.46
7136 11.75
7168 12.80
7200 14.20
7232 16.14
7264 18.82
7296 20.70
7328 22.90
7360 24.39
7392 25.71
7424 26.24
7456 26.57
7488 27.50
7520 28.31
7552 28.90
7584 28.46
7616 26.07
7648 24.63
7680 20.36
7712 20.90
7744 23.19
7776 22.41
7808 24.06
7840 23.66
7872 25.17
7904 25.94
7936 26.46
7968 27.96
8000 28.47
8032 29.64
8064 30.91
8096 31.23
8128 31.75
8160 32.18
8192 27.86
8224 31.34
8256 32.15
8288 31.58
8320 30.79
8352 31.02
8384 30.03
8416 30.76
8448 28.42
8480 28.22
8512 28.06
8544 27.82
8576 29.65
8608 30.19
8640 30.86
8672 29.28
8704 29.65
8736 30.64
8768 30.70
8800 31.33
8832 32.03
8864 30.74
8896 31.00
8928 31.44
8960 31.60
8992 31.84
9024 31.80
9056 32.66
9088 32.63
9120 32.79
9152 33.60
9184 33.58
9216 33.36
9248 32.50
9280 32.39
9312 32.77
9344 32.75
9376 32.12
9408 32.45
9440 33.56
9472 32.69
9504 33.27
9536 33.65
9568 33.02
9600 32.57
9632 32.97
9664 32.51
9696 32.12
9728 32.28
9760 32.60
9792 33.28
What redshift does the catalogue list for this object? 0.000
